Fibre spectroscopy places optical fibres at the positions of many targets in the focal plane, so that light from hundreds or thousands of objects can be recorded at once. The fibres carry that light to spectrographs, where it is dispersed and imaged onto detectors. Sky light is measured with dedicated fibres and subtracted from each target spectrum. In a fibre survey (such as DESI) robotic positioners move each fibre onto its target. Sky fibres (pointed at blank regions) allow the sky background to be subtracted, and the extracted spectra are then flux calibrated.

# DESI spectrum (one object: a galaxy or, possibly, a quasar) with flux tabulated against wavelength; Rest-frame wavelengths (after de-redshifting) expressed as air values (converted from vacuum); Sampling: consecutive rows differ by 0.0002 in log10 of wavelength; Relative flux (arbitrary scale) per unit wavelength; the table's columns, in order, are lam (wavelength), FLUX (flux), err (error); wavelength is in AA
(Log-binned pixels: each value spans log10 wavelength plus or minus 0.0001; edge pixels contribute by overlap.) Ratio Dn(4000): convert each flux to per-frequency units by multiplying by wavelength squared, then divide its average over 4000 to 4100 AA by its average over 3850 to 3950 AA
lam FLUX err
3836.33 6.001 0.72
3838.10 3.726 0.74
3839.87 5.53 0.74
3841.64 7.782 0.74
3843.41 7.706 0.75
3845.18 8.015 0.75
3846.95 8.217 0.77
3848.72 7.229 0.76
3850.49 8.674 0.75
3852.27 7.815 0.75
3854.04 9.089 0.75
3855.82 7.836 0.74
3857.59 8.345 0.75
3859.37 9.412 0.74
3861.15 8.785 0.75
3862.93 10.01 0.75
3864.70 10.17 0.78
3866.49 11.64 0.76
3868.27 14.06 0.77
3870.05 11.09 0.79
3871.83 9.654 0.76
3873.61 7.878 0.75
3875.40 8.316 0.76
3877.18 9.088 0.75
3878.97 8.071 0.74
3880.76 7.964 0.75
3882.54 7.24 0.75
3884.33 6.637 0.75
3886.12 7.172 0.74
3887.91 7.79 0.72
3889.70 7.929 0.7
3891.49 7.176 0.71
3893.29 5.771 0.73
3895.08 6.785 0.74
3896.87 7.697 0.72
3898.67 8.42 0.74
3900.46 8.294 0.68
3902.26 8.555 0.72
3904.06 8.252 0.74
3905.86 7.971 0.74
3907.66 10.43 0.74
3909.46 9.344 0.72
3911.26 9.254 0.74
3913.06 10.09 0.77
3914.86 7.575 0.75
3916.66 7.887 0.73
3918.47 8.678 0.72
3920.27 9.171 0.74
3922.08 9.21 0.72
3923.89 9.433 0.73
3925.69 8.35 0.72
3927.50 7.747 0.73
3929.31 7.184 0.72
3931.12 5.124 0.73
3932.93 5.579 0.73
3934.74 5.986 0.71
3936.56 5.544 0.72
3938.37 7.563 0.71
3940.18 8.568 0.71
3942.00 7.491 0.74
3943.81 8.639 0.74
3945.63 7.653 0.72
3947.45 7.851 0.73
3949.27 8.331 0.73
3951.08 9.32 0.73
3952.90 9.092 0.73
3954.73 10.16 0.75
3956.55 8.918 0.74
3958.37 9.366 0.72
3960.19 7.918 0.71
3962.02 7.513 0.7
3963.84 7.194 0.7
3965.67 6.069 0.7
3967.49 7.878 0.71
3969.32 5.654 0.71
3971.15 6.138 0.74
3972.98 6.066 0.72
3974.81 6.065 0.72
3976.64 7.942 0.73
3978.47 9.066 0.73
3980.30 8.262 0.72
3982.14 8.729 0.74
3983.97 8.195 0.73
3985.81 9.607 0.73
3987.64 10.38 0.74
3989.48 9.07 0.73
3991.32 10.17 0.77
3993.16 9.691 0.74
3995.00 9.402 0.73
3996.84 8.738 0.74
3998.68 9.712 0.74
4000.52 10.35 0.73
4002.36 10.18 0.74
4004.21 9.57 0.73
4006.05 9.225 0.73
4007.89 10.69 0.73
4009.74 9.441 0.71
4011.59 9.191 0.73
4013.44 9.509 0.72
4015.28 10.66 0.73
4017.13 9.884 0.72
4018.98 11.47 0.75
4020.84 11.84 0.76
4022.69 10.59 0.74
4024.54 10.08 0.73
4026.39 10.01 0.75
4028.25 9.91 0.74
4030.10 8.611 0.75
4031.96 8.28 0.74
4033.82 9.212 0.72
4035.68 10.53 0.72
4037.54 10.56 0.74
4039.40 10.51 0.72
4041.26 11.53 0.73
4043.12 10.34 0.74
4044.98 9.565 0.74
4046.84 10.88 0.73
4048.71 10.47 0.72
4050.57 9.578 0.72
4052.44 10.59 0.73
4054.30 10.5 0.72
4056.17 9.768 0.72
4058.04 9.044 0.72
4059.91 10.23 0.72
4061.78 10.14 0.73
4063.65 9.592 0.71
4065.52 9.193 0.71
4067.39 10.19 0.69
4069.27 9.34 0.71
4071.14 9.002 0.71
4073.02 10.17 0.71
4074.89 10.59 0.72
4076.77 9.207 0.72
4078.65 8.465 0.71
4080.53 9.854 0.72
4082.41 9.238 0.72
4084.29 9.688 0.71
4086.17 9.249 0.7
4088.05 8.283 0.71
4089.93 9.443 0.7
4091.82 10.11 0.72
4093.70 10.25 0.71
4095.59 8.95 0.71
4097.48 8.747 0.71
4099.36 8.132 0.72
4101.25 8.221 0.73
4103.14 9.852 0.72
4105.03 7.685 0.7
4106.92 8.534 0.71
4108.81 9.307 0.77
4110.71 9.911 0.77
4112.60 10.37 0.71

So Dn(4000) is 1.3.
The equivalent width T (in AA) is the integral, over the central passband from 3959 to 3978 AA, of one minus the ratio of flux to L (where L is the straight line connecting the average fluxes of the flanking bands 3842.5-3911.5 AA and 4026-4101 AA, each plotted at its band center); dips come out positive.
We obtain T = 4.5 AA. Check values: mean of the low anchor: 8.55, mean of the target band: 6.93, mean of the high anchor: 9.68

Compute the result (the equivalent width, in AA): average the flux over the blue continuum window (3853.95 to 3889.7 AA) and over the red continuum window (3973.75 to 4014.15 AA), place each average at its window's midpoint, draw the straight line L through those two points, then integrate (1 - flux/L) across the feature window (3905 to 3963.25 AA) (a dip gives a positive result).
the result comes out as 5.72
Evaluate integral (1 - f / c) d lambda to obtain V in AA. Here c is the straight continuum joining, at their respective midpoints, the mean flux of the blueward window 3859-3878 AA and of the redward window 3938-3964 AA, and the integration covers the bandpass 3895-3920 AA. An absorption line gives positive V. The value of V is 1.8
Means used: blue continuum 10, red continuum 8.42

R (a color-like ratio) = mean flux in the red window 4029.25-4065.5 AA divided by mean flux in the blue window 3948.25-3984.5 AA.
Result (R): 1.26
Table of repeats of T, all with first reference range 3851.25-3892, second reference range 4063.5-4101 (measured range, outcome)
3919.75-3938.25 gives 3.5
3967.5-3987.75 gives 3.1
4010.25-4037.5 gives -2.3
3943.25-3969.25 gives 2.5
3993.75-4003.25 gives -0.5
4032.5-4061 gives -2.8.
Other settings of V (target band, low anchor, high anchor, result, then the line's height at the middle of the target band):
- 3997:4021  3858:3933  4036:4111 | -2.1 AA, 9.23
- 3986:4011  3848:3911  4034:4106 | -1.2 AA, 9.27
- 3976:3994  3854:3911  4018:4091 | 0.5 AA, 9.39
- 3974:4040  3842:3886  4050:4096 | -1.5 AA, 9.38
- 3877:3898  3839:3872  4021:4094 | 4.0 AA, 9.13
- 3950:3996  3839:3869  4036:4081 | 5.7 AA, 9.49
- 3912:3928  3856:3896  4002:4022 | 0.8 AA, 9.15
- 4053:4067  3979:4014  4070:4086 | -0.5 AA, 9.5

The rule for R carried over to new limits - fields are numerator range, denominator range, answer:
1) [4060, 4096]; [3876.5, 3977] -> 1.22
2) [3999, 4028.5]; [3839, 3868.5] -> 1.16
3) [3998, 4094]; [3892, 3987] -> 1.24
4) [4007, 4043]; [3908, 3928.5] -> 1.15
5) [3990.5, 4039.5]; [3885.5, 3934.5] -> 1.24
